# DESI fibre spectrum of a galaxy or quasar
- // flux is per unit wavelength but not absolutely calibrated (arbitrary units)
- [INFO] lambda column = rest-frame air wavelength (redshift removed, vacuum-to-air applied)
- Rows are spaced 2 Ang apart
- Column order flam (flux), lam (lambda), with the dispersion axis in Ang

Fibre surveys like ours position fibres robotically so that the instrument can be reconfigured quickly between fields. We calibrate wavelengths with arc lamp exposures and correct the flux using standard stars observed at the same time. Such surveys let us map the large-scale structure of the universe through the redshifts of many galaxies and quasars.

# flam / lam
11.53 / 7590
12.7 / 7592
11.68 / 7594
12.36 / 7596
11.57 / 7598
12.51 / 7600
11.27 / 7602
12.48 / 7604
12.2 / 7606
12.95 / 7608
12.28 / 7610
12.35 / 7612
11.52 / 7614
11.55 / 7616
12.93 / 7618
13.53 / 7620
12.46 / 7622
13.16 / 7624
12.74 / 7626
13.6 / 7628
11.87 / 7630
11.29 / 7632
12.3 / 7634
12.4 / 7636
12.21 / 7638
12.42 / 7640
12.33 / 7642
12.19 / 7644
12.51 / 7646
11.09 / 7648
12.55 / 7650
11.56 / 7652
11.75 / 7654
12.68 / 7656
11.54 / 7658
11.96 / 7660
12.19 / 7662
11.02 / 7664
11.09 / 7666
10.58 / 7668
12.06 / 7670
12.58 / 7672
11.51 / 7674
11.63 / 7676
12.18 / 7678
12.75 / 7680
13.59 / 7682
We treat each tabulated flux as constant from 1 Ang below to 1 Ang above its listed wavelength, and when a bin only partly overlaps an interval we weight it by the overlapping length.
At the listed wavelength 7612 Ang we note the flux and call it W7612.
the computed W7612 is 12.35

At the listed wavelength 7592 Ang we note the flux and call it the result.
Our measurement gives 12.7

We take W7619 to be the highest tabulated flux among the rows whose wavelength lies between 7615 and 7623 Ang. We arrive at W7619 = 13.53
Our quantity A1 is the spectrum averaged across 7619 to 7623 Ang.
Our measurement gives 13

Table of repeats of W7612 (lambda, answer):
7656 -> 12.68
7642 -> 12.33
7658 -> 11.54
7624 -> 13.16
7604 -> 12.48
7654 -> 11.75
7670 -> 12.06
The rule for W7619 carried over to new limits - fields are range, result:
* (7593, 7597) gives 12.36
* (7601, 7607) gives 12.48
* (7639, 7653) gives 12.55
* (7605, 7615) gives 12.95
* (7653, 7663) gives 12.68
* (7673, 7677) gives 11.63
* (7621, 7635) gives 13.6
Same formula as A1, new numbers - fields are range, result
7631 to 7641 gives 12.1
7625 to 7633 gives 12.4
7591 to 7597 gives 12.2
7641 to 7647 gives 12.3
